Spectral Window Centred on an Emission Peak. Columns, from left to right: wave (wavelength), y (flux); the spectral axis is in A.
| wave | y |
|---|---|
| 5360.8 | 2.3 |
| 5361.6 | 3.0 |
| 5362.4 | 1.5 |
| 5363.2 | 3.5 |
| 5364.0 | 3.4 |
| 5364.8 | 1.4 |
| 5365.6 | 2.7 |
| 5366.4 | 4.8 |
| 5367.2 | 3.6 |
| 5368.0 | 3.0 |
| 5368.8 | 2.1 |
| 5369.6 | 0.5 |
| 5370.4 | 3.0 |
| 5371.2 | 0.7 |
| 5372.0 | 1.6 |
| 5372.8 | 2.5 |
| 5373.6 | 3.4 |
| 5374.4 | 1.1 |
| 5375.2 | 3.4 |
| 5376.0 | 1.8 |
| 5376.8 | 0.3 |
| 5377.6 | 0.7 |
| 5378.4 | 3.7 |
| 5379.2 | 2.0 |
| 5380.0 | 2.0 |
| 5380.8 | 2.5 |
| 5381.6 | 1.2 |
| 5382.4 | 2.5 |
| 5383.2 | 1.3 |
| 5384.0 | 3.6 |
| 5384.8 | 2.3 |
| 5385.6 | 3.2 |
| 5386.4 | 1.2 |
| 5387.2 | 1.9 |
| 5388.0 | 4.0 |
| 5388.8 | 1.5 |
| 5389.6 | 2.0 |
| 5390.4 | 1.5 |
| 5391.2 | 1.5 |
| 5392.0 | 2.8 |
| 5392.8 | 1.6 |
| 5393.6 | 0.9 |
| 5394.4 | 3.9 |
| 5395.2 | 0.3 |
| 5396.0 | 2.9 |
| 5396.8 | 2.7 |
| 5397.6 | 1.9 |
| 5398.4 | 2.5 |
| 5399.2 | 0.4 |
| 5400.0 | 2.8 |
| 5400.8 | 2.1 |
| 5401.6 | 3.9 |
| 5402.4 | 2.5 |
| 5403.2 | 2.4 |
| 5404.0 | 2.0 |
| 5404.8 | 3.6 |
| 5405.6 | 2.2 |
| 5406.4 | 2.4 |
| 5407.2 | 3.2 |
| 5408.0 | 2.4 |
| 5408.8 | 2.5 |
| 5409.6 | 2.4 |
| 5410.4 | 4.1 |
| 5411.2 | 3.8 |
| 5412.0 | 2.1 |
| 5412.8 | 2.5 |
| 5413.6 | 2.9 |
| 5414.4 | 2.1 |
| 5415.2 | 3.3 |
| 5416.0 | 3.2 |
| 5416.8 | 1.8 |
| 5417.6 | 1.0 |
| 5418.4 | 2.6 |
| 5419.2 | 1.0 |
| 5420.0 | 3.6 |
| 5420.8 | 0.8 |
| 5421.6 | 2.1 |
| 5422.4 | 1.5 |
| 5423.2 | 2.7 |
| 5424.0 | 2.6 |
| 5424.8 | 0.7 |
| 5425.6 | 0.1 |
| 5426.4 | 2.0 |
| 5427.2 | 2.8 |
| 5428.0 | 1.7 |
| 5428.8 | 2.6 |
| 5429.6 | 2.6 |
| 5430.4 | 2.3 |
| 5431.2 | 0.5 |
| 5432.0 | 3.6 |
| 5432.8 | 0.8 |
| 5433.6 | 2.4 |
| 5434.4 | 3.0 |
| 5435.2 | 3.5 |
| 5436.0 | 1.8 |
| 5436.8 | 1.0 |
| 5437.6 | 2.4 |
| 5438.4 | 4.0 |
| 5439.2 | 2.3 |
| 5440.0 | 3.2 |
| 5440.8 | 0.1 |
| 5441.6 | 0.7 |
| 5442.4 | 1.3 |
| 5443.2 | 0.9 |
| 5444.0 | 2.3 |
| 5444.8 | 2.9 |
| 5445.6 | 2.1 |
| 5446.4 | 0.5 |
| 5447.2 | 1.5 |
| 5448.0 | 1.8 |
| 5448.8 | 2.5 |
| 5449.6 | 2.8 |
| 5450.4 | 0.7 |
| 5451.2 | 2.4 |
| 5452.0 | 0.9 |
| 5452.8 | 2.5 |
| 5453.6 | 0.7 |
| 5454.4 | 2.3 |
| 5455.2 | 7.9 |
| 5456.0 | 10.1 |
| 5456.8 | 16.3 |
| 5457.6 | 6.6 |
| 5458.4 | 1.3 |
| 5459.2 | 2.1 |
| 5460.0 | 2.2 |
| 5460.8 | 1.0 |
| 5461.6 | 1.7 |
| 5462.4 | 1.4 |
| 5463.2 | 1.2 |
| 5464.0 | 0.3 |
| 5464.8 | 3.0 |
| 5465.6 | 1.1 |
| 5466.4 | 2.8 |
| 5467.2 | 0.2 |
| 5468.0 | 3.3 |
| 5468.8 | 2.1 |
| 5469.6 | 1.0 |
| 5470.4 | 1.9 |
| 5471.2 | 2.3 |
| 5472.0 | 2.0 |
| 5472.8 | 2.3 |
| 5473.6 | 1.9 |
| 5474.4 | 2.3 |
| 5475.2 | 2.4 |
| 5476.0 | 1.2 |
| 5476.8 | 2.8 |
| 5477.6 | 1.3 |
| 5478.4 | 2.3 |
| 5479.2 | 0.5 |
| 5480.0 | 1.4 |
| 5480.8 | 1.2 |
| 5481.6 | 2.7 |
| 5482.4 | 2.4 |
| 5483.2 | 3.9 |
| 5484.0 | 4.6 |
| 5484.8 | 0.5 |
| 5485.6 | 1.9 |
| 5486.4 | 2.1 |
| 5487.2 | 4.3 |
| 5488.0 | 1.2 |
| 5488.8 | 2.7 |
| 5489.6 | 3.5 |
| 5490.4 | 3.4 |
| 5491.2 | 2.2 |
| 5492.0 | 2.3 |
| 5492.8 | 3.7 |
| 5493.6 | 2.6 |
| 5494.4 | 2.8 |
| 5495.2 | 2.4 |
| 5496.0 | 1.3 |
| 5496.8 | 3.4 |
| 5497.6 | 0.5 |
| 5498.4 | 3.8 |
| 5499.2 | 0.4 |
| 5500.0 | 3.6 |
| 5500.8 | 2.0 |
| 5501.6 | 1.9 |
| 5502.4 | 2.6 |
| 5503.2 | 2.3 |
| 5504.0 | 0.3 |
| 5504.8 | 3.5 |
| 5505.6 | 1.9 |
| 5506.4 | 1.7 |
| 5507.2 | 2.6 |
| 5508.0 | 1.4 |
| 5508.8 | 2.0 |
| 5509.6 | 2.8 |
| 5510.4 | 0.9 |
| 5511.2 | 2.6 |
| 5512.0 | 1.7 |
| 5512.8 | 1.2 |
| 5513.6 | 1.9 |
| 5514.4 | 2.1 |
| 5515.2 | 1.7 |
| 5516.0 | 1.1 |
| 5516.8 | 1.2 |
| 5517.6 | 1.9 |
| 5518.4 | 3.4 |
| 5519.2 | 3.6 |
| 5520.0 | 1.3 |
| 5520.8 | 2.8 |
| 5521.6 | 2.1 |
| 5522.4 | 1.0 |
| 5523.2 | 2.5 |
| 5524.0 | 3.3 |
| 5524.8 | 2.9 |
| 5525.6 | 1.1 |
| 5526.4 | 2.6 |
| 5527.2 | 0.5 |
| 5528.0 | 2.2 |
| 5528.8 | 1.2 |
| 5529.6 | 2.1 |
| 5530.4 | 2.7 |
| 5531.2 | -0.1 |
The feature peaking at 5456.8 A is H-beta 4861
